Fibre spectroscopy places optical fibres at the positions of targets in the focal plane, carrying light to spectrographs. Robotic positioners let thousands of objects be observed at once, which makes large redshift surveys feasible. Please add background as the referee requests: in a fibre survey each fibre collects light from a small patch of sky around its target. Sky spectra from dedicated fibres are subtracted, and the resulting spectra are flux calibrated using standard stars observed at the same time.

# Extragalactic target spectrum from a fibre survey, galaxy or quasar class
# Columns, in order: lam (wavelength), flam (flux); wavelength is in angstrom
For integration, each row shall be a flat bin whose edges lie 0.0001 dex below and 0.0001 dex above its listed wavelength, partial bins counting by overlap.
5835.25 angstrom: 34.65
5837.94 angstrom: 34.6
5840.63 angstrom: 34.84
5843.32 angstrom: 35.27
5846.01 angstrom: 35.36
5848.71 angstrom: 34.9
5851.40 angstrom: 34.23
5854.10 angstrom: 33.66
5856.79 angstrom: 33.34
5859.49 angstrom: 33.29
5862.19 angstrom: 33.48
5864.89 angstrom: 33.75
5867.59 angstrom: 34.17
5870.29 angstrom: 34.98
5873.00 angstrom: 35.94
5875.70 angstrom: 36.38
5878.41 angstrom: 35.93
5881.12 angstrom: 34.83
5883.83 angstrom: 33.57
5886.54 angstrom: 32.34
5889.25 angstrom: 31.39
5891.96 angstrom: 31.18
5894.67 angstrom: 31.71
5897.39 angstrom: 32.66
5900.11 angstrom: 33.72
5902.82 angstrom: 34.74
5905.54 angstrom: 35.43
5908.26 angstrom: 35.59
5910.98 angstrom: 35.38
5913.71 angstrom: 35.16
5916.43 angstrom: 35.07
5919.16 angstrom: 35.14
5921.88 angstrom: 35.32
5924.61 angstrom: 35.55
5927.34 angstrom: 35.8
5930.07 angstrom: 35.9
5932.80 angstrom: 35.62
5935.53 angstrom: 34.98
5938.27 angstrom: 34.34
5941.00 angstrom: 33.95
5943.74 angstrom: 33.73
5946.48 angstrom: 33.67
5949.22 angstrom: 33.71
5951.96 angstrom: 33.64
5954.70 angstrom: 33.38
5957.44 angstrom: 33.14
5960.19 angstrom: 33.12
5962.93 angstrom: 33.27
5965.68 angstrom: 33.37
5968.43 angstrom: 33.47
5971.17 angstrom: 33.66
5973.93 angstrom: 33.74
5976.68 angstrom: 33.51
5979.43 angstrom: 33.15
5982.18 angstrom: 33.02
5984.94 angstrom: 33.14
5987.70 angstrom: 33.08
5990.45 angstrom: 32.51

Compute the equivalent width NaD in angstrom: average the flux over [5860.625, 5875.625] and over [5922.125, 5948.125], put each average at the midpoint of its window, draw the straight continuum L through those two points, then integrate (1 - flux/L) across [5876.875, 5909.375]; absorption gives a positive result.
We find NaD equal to 1.0 angstrom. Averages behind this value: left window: 34.6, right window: 34.8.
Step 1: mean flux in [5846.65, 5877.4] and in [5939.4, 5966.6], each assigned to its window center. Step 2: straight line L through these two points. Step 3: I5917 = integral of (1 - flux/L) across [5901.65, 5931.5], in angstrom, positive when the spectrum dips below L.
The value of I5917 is -1.3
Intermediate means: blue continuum 34.4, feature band 35.4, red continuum 33.5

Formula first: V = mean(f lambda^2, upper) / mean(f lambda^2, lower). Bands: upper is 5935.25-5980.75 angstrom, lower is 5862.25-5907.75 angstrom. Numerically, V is 1.01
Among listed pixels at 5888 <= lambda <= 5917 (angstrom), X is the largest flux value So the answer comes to 35.59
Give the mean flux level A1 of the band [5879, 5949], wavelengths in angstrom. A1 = 34.3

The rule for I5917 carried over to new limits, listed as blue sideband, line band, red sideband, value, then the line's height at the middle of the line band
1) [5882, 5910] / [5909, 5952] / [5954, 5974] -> -2.0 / 33.3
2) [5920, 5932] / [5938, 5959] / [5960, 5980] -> 0.5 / 34.5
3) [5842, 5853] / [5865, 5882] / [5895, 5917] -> -0.3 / 34.7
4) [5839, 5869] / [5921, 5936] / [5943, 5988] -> -0.8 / 33.7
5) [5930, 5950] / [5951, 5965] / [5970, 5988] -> 0.3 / 33.9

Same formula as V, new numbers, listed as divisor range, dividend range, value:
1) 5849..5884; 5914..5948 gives 1.04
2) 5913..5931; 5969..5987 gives 0.96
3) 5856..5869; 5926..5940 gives 1.08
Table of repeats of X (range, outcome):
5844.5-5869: 35.36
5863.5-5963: 36.38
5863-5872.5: 34.98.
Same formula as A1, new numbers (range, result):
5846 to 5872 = 34.1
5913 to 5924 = 35.2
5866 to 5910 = 34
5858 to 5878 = 34.6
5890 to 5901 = 32.2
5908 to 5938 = 35.4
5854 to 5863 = 33.4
